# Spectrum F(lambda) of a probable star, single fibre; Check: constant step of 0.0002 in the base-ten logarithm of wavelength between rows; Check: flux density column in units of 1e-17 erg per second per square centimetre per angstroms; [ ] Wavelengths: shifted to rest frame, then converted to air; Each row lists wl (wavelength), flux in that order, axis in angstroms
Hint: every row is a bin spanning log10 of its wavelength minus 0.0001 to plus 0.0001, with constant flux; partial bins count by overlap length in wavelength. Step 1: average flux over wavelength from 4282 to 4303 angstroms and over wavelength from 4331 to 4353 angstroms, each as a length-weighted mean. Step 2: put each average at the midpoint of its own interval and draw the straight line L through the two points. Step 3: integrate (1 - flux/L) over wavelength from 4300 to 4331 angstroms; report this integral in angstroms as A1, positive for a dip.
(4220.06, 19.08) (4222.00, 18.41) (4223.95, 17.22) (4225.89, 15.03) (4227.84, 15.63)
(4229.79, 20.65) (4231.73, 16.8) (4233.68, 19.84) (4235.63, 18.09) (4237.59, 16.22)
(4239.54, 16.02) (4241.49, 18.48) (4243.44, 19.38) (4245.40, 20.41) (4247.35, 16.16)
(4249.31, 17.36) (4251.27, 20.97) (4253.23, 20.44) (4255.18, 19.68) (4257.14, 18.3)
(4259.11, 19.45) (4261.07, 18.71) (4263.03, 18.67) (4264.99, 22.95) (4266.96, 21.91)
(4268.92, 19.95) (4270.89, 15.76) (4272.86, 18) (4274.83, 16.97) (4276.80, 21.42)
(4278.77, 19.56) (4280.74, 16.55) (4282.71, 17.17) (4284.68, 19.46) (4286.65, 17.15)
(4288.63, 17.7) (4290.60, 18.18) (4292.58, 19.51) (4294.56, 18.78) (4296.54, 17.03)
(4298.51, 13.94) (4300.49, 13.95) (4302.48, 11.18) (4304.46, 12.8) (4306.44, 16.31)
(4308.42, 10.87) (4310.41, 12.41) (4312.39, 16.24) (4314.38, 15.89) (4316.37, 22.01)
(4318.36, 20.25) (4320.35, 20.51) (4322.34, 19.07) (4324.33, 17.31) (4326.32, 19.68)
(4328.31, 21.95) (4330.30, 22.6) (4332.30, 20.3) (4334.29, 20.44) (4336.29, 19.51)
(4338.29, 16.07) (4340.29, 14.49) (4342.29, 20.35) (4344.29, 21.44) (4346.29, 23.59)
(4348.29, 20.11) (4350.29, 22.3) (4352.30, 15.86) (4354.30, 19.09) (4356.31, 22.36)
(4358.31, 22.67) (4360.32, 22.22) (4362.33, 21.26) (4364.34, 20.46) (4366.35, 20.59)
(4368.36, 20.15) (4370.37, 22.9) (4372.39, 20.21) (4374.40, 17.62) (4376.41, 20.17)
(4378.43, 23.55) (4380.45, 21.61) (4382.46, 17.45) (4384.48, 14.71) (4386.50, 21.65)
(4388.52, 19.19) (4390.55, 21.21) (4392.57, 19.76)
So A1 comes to 1.9 angstroms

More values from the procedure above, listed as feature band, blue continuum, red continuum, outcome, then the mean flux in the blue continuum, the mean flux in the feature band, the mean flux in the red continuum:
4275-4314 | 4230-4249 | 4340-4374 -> 5.9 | 18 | 16.3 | 20.7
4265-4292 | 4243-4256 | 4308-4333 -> 0.4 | 19.2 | 18.6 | 18.5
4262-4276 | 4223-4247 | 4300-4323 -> -1.8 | 17.8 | 19.2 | 16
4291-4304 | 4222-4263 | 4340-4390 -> 2.3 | 18.3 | 15.7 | 20.3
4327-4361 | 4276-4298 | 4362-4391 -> -1.4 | 18.3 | 20.3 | 20.1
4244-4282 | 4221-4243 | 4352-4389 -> -2.0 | 17.5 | 19.1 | 20.3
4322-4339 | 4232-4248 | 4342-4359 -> 0.5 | 18.1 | 19.7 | 20.9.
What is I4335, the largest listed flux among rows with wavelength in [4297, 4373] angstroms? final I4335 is 23.59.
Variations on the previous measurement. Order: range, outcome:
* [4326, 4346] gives 22.6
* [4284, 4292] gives 19.46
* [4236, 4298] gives 22.95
